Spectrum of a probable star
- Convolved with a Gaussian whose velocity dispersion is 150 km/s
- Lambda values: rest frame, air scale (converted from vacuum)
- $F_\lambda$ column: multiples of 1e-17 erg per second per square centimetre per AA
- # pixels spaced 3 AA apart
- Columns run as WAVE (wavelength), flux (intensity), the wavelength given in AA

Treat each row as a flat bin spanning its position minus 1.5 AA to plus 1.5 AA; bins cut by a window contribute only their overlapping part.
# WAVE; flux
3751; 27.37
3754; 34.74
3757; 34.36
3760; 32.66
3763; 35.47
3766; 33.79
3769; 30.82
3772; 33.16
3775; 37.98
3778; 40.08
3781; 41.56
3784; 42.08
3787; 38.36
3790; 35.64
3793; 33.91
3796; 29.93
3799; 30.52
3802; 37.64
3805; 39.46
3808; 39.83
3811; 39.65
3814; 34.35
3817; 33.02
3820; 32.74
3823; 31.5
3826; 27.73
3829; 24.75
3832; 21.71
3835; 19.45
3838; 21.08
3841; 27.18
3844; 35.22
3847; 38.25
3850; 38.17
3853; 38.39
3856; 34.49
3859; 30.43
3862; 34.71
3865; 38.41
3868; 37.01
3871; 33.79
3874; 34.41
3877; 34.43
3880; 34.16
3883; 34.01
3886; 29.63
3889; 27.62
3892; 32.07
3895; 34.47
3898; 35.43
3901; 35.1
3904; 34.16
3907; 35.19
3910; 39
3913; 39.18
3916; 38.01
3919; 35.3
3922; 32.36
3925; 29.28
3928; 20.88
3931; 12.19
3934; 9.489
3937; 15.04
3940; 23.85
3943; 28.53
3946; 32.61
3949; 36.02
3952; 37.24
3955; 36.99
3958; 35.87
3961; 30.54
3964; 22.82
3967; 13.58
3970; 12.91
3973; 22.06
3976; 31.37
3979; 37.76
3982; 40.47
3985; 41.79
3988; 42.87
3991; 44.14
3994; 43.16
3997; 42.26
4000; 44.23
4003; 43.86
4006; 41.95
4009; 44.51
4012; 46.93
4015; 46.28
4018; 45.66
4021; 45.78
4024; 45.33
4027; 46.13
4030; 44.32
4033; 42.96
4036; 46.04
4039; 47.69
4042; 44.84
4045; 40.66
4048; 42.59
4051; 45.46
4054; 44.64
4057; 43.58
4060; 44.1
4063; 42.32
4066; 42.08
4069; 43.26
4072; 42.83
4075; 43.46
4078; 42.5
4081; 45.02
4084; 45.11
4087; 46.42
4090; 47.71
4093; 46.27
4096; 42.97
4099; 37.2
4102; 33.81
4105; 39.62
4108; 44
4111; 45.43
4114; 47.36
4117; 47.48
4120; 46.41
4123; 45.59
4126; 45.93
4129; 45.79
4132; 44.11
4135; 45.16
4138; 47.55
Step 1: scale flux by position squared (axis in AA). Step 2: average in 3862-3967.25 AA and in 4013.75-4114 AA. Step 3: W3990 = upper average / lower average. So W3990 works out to 1.52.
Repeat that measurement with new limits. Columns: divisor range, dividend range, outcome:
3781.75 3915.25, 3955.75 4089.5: 1.33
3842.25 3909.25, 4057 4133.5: 1.42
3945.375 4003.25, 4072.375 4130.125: 1.36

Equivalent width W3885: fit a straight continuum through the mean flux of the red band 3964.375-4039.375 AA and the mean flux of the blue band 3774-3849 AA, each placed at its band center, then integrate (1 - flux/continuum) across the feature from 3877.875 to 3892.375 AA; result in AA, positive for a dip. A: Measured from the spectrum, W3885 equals 1.72 AA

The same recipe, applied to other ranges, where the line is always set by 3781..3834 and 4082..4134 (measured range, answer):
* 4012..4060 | -3.62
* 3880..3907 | 2.76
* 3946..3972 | 7.06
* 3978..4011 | -1.90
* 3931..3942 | 6.36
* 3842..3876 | -0.04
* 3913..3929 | 2.31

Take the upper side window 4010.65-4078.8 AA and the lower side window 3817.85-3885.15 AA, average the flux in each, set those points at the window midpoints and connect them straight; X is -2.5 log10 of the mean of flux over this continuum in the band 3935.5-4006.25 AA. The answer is 0.19 mag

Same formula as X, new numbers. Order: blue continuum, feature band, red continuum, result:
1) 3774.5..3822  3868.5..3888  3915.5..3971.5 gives -0.08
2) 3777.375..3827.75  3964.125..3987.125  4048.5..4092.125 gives 0.40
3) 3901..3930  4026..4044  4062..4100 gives -0.11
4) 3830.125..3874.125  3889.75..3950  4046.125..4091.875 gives 0.19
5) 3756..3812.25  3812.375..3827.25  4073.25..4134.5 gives 0.16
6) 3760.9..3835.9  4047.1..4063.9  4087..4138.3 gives -0.04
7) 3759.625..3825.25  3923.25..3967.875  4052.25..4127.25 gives 0.47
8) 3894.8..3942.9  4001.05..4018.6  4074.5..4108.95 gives -0.23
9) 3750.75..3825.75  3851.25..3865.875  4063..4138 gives 0.06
